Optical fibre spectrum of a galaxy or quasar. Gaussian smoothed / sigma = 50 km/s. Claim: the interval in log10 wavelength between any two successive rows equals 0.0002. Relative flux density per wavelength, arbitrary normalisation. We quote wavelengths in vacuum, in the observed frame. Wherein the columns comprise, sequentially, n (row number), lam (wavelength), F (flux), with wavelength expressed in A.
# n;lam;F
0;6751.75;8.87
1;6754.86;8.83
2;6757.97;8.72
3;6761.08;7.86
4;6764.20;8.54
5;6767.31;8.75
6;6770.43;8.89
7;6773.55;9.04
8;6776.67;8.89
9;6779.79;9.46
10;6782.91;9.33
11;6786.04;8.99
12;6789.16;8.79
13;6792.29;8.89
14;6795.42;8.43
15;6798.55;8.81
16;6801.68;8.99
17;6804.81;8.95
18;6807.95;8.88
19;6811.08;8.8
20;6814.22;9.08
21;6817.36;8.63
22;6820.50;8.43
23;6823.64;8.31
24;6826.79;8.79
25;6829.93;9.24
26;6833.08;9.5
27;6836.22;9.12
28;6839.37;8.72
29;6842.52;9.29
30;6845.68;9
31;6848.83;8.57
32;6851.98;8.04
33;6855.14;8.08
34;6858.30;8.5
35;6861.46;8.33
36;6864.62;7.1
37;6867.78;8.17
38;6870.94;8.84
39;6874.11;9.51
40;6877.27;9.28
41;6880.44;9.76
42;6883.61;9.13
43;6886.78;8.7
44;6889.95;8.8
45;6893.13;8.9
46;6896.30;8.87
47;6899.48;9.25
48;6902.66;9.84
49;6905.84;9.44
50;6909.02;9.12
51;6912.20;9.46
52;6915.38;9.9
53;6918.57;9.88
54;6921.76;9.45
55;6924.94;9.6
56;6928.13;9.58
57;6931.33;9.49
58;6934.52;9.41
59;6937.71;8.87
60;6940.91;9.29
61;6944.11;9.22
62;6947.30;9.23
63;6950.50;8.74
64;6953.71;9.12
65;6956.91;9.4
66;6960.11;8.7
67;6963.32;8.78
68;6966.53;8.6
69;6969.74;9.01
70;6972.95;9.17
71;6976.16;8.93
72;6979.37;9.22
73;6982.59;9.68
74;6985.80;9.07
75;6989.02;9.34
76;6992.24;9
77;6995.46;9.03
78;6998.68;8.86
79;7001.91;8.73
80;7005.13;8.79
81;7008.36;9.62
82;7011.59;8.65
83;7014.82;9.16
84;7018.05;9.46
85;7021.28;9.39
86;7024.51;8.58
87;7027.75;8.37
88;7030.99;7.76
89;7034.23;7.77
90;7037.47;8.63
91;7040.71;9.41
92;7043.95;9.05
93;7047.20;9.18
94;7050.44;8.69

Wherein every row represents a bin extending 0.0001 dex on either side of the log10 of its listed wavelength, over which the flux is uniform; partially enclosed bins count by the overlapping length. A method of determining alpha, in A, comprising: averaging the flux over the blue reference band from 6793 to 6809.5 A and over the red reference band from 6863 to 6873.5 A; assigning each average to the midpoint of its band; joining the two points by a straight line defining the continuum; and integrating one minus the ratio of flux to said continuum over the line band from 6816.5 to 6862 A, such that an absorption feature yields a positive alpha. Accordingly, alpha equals -1.4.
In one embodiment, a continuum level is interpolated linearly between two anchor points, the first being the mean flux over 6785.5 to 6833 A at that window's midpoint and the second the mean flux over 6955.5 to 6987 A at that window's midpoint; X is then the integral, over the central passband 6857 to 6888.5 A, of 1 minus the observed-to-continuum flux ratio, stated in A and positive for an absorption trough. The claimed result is 0.6 A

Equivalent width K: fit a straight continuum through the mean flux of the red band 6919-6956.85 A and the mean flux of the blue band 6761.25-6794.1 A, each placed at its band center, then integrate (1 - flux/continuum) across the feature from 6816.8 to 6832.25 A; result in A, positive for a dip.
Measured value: 0.5 A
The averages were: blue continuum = 8.91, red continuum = 9.3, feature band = 8.72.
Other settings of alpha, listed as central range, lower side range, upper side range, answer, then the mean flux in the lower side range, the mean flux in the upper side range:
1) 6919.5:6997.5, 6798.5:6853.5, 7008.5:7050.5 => -3.1 A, 8.84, 8.81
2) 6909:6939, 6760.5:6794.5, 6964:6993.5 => -1.5 A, 8.88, 9.1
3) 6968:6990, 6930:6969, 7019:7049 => -0.6 A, 9.07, 8.7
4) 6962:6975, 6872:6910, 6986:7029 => 0.3 A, 9.21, 9.01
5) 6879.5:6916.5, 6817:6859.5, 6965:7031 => -1.7 A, 8.73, 9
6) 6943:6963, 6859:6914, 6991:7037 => -0.4 A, 8.97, 8.79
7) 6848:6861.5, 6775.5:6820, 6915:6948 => 1.3 A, 8.91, 9.44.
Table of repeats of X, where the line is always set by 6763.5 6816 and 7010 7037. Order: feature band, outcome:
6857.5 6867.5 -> 0.99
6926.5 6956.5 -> -1.67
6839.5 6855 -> 0.32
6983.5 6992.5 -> -0.54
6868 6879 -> -0.34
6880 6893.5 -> -0.32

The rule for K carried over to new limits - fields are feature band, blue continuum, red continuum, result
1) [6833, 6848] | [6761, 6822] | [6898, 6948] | 0.01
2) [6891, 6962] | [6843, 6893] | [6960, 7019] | -3.60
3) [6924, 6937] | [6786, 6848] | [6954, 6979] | -0.77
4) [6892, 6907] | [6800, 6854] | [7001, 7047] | -0.74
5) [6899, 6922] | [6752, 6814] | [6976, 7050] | -1.72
